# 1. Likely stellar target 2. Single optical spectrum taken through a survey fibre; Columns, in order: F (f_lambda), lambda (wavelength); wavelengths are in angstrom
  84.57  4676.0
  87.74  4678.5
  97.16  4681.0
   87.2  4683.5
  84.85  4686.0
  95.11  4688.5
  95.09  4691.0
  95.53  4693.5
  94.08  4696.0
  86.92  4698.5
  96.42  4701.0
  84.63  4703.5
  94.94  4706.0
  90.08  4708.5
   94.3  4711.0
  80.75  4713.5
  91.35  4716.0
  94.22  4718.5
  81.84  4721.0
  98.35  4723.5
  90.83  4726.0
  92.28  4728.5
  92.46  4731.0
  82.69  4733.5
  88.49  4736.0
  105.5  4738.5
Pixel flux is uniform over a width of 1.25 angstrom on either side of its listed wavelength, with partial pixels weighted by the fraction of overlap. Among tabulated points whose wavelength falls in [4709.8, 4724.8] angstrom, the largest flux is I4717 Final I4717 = 98.35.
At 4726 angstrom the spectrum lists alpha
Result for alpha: 90.83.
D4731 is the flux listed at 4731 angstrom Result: 92.46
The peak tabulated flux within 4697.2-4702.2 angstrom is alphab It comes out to 96.42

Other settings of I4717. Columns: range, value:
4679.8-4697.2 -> 97.16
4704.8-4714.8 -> 94.94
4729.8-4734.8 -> 92.46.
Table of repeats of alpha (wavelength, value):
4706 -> 94.94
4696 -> 94.08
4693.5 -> 95.53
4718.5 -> 94.22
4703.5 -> 84.63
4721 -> 81.84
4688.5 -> 95.11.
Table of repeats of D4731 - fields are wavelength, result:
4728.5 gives 92.28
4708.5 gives 90.08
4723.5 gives 98.35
